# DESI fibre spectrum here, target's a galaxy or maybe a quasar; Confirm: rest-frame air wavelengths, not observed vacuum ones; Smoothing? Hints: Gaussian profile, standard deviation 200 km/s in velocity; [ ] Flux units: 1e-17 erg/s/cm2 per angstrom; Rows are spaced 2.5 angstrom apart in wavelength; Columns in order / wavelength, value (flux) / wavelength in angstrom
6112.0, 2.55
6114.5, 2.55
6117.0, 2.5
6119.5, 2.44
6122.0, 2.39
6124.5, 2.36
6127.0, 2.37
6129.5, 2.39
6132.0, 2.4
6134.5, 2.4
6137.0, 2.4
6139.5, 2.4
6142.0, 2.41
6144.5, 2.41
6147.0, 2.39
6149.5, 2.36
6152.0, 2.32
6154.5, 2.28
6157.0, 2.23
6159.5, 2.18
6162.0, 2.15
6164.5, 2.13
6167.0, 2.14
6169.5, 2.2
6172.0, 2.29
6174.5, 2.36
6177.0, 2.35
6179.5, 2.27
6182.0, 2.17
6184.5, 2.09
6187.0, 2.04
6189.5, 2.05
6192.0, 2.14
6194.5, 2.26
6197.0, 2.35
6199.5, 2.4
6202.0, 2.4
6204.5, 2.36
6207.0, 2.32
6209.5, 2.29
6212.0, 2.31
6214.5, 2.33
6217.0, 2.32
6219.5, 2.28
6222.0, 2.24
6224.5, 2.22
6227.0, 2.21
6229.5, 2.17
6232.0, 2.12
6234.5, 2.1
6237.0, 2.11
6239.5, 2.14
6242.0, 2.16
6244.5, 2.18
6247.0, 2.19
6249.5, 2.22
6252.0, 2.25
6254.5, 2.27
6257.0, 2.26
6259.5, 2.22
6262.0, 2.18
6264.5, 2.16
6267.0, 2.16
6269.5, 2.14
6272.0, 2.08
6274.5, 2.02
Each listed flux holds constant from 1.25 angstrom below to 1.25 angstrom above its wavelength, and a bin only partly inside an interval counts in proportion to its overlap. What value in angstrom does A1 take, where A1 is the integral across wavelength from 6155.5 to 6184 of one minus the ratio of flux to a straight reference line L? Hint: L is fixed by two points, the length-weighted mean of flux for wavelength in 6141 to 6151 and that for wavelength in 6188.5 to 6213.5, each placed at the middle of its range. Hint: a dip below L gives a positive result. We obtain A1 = 1.5 angstrom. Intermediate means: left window 2.39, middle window 2.22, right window 2.29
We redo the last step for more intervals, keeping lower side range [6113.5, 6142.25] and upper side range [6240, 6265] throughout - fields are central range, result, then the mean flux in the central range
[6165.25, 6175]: 0.5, 2.23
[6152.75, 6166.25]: 1.0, 2.2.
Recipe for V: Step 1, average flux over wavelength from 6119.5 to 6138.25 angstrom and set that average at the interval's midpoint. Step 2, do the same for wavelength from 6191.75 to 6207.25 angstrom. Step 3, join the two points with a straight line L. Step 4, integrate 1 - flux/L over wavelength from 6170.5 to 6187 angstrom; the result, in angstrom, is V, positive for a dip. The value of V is 0.8 angstrom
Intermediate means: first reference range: 2.39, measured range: 2.24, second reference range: 2.33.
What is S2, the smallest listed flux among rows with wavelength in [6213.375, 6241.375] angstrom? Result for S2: 2.1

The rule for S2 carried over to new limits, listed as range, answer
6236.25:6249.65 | 2.11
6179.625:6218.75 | 2.04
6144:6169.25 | 2.13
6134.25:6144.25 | 2.4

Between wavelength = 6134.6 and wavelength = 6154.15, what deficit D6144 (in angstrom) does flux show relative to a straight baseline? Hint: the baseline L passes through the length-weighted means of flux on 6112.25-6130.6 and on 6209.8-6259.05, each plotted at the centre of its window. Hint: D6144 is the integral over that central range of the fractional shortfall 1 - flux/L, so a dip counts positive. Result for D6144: 0.09 angstrom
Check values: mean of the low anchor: 2.44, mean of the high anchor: 2.22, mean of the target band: 2.38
